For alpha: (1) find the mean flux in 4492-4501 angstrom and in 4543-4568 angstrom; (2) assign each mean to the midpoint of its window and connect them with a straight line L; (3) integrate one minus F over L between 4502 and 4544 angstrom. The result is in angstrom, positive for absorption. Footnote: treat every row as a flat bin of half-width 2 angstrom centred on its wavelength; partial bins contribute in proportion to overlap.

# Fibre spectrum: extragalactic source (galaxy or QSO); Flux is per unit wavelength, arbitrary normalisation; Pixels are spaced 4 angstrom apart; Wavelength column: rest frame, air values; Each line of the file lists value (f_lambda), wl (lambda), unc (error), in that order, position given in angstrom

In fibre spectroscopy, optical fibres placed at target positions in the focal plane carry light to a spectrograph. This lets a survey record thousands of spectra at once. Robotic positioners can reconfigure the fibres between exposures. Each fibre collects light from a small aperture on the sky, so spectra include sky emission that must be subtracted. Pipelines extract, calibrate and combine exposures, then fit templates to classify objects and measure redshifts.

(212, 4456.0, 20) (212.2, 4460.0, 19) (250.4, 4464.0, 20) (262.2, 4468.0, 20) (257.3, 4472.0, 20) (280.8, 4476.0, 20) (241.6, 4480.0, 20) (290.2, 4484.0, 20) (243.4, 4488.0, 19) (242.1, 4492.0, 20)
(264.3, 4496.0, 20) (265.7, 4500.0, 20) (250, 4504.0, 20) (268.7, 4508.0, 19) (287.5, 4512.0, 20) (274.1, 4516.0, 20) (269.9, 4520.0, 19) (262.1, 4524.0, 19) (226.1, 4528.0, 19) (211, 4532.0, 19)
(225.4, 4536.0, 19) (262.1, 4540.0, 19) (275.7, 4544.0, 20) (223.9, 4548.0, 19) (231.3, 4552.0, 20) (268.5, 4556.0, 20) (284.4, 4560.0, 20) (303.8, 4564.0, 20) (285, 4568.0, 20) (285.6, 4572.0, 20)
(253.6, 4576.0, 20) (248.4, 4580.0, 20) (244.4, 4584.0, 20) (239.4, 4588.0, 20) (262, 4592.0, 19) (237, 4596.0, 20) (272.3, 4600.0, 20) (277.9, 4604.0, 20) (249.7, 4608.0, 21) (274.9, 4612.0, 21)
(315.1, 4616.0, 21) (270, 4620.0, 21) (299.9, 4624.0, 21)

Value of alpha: 1.2 angstrom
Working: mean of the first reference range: 260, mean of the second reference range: 266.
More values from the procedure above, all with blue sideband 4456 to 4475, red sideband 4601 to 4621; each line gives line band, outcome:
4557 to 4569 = -1.04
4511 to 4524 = -0.92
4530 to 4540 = 1.27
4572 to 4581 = 0.35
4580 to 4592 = 1.13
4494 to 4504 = -0.41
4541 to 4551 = 0.51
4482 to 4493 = -0.49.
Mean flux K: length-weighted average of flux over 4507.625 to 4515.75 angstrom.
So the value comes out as 279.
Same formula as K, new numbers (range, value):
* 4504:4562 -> 255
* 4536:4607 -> 261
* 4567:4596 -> 257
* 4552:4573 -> 280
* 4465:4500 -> 260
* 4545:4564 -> 259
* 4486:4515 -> 261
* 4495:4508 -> 261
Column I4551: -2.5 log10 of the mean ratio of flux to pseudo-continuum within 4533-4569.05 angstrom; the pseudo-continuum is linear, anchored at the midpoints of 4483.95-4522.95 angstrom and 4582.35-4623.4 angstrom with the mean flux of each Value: 0.02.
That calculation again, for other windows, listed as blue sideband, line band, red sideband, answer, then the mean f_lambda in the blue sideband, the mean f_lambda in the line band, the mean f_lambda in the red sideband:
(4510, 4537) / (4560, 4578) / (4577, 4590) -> -0.147 mag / 252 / 282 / 245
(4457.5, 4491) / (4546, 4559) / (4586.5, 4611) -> 0.050 mag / 254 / 245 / 257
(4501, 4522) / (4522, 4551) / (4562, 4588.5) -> 0.121 mag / 270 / 241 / 267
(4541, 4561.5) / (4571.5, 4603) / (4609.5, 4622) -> 0.073 mag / 256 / 255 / 285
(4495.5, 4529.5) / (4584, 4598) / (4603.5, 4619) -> 0.125 mag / 264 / 246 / 279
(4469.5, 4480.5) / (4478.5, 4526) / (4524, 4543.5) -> -0.054 mag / 262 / 264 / 238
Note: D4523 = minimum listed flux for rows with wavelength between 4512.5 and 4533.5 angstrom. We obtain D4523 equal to 211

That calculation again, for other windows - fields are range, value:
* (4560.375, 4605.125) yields 237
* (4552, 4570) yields 231.3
